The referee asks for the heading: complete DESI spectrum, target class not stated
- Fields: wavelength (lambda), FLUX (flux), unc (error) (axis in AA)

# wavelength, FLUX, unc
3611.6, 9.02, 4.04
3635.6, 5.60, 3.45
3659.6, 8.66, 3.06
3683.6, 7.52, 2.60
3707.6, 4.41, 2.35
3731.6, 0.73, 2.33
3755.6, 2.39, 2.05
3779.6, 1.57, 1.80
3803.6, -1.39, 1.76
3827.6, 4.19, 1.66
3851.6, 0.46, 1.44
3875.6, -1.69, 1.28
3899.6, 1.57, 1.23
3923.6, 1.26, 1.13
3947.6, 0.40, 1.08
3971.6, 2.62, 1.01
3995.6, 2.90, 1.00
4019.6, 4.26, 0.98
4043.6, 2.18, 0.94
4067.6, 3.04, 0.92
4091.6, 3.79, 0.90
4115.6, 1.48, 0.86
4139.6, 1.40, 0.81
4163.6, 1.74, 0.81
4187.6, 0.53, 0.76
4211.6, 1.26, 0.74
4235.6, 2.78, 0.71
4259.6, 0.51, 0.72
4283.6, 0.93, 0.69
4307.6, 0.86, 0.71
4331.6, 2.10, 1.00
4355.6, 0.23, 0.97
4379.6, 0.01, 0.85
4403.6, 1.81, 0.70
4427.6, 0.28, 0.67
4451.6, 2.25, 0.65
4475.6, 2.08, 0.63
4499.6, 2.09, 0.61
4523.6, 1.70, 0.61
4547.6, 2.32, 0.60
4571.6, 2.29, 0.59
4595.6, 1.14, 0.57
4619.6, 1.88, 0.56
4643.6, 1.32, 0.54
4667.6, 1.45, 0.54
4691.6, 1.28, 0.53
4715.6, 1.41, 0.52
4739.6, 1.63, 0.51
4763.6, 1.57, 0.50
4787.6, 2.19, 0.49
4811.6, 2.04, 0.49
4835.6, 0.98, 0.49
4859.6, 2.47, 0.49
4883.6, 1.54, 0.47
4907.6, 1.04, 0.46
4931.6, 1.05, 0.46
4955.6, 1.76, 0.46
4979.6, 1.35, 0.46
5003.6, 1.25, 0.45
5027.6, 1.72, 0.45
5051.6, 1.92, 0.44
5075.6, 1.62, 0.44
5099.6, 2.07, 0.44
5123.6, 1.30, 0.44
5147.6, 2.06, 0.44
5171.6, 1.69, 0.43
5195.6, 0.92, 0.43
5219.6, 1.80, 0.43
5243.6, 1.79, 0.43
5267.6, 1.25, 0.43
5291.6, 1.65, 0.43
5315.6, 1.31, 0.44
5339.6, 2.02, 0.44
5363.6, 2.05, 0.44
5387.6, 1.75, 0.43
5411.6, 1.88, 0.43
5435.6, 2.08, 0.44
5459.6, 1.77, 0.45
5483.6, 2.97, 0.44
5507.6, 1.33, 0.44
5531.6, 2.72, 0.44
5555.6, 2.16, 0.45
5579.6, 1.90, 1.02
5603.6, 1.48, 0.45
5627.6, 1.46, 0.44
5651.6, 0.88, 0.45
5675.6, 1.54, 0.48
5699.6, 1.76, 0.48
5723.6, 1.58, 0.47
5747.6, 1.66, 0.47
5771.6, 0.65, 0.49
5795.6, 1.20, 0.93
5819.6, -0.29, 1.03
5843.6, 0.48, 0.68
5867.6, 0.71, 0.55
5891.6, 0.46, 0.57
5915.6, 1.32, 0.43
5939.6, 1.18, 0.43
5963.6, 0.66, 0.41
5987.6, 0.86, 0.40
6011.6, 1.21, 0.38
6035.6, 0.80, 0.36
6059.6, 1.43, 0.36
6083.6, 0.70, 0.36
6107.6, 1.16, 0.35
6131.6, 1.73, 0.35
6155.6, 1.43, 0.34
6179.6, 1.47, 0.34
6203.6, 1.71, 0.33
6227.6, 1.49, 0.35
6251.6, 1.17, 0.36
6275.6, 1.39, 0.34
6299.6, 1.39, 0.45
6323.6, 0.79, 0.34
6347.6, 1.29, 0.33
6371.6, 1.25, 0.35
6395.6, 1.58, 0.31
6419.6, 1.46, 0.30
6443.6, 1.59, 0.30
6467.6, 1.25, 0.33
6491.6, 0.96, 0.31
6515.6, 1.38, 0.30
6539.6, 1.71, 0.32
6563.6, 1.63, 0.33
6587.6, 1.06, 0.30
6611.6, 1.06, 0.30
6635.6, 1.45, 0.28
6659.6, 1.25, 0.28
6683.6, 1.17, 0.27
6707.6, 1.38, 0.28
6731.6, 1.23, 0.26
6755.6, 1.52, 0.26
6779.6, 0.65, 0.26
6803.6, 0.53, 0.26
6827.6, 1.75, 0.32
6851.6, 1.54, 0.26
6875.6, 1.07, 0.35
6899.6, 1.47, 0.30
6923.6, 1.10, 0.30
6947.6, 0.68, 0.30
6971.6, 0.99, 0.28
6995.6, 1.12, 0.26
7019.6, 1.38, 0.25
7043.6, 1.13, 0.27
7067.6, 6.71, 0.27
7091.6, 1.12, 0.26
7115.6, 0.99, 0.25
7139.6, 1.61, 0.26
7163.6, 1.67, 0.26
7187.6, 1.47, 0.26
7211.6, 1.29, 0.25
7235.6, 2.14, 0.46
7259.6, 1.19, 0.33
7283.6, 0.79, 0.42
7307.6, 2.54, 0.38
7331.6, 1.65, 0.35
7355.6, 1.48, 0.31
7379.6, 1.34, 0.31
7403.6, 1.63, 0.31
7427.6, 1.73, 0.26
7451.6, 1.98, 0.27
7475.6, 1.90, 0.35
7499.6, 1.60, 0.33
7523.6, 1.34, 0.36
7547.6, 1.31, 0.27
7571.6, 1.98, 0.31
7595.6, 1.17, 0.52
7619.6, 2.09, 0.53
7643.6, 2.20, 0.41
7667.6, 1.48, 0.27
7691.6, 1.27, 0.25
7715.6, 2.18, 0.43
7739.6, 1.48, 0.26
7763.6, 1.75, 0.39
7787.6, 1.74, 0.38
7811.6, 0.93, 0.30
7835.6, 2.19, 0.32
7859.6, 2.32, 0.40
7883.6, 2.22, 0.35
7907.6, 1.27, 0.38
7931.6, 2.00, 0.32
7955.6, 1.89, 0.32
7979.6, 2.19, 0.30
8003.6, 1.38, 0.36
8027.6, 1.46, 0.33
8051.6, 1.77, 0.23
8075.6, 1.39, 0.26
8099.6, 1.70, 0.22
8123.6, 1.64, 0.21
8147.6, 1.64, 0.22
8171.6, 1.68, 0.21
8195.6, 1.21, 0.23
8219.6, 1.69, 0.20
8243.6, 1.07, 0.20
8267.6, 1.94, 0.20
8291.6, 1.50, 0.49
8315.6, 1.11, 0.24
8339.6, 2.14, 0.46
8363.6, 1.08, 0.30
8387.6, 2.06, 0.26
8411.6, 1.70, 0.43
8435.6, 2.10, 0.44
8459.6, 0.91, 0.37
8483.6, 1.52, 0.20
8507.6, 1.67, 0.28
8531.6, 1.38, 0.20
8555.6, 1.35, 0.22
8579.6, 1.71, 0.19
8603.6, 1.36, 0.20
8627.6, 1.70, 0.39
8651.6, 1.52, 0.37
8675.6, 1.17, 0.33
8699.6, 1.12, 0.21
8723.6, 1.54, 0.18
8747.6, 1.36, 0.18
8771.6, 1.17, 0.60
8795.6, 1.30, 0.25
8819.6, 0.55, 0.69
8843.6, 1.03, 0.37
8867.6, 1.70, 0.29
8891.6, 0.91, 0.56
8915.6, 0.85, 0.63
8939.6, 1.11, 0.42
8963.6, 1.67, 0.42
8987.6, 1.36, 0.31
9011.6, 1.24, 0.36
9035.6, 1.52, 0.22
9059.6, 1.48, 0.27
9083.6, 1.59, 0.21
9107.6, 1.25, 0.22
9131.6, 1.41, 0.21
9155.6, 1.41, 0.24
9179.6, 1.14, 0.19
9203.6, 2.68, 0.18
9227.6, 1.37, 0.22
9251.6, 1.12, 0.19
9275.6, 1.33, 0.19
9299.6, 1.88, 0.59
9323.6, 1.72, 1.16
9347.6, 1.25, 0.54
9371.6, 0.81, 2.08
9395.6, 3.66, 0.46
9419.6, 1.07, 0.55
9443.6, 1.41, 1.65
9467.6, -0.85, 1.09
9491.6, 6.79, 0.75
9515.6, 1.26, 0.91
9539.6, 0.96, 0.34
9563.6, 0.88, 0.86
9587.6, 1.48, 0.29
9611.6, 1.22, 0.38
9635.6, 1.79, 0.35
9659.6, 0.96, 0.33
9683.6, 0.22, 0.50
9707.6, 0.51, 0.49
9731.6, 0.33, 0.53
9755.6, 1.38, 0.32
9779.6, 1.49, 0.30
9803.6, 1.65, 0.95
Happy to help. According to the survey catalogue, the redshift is 0.89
